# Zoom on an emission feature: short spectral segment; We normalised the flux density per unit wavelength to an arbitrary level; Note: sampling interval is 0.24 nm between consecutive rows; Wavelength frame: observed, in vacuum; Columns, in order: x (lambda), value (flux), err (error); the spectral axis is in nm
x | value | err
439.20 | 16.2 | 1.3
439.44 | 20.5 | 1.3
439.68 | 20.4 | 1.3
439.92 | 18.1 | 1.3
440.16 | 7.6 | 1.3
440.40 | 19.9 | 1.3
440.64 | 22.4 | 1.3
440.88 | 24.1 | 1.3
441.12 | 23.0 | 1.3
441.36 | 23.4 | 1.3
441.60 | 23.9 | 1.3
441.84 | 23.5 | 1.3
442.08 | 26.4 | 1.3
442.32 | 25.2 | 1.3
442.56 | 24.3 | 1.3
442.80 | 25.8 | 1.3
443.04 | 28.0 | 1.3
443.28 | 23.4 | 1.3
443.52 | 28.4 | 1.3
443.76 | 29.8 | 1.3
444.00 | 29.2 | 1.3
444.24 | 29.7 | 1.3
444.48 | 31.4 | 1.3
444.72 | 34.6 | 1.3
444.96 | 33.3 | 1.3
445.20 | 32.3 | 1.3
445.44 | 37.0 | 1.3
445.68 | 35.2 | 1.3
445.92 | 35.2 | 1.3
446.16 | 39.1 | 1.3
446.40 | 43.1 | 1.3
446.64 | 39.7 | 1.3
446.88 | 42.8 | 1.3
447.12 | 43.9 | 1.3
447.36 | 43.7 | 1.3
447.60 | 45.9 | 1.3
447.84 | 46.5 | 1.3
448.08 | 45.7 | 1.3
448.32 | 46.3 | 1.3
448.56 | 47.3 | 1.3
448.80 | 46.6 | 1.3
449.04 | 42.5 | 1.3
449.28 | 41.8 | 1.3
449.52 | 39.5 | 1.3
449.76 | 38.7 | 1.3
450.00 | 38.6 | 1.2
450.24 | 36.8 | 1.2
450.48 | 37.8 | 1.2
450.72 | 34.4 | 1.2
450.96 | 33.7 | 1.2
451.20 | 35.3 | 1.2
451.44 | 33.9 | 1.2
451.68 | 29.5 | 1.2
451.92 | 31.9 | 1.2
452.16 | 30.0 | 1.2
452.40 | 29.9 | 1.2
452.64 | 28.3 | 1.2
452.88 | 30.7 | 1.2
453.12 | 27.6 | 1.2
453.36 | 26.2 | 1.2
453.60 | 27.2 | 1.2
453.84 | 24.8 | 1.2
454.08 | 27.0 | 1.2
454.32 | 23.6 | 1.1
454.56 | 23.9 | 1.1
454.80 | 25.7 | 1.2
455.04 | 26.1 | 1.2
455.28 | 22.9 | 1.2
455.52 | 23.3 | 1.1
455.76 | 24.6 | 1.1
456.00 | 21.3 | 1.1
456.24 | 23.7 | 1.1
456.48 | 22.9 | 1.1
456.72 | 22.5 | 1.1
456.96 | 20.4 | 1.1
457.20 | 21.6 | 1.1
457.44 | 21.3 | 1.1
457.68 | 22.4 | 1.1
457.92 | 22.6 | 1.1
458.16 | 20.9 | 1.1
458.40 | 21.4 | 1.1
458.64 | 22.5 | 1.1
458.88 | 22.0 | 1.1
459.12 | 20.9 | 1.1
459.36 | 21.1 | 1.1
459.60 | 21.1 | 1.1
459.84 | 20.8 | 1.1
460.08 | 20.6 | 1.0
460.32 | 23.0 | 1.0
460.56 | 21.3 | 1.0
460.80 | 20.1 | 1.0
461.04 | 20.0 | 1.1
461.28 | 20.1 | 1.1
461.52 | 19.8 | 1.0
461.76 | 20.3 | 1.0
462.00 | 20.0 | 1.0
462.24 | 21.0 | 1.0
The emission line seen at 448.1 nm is C IV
